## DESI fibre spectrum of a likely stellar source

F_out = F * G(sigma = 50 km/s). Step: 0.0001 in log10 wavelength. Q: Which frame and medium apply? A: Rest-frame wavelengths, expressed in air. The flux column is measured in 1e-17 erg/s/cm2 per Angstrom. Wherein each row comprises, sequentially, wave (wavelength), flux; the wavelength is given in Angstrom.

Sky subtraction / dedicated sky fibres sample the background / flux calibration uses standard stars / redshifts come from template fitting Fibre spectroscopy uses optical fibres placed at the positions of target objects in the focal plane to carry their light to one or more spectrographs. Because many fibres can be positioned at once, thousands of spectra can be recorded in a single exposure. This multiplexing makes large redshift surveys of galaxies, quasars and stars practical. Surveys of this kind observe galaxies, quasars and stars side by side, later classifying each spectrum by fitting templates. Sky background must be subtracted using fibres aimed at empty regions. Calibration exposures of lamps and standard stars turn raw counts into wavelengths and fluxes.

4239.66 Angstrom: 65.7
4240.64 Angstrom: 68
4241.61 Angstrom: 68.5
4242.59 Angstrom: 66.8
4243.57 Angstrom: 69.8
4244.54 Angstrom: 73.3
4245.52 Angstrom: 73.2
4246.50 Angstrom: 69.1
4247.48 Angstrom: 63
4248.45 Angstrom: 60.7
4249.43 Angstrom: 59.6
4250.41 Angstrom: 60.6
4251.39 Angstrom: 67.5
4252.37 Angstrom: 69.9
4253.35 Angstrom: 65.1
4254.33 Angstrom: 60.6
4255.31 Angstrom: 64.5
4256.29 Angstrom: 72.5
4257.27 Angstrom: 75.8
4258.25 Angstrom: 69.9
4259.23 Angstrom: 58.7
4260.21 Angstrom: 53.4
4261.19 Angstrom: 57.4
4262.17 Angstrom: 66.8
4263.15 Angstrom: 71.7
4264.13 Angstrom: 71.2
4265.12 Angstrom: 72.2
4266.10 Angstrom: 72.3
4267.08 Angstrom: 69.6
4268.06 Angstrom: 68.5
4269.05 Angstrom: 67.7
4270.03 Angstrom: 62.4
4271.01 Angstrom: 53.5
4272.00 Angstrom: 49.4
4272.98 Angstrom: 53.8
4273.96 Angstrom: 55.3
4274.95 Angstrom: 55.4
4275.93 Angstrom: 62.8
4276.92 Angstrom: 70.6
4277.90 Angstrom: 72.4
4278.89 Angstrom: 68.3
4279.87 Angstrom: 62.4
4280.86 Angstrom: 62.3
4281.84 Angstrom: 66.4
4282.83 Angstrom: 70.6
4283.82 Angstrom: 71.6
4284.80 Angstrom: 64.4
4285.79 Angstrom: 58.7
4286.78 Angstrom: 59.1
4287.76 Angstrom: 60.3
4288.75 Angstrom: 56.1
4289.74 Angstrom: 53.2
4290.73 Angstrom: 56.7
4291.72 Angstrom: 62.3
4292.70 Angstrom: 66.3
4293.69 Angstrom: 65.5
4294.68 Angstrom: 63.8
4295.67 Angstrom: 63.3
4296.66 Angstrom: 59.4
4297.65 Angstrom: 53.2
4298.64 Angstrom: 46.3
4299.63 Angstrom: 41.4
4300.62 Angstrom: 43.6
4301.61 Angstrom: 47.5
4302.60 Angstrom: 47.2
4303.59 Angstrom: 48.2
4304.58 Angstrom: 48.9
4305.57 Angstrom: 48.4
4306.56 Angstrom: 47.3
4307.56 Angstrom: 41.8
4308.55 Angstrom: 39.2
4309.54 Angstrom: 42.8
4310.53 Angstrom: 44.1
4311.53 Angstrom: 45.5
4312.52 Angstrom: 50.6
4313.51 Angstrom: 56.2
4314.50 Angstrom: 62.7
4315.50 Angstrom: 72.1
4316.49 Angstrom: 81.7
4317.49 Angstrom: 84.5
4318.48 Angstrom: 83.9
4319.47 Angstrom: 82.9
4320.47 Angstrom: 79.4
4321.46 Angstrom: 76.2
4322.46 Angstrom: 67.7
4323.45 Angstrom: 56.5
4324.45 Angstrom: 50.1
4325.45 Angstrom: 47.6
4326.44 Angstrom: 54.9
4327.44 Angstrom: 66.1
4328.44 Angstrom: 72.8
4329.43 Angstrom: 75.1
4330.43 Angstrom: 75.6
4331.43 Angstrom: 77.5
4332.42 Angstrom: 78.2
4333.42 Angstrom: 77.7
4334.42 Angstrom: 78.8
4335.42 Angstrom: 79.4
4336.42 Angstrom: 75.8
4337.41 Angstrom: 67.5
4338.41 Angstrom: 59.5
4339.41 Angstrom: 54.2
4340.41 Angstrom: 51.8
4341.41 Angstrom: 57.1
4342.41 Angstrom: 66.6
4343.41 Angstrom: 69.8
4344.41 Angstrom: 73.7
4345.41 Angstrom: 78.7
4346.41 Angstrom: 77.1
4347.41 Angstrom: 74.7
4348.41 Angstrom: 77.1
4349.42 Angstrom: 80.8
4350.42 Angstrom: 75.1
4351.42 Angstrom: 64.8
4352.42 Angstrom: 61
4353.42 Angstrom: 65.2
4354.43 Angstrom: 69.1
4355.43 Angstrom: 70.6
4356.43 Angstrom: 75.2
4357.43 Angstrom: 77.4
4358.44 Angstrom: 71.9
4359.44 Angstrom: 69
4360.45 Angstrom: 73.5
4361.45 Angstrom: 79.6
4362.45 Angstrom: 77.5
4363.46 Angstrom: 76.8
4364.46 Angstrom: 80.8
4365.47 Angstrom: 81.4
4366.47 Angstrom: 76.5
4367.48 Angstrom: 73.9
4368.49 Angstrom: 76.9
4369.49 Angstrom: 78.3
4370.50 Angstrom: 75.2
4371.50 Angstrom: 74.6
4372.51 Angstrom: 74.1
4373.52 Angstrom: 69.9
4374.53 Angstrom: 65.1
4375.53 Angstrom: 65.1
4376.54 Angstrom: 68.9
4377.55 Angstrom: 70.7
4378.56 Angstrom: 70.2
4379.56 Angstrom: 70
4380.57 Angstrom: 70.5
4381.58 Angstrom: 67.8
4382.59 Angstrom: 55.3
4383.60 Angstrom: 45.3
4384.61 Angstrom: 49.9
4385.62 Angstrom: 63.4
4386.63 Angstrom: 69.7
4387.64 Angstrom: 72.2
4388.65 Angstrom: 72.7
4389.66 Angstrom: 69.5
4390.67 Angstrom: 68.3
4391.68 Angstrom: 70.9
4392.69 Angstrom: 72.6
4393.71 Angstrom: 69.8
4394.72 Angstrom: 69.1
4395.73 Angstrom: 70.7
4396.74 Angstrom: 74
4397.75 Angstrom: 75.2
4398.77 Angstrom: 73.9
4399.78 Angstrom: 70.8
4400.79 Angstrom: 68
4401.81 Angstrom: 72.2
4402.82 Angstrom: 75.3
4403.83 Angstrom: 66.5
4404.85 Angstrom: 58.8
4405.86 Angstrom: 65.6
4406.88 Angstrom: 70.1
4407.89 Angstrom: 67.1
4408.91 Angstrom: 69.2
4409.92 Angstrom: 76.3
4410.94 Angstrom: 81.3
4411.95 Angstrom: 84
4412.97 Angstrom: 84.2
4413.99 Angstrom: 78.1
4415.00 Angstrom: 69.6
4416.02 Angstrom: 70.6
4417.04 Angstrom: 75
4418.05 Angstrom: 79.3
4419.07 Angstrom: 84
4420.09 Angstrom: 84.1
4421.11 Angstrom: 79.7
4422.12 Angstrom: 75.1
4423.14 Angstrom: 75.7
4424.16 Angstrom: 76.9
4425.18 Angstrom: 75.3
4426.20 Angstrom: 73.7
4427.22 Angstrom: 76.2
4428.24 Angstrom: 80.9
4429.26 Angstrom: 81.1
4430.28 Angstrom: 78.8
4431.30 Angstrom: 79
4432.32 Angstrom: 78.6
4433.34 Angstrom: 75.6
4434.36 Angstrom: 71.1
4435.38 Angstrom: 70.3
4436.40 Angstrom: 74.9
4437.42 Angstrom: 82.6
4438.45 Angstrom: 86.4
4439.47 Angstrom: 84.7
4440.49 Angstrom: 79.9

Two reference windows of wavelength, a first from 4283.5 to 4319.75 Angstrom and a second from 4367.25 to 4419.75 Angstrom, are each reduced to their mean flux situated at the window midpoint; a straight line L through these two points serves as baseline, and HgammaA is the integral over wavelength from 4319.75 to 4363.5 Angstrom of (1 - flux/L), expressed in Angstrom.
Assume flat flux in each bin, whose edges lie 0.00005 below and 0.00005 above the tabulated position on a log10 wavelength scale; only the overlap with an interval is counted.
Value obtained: -4.88 Angstrom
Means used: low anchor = 57.1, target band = 70.1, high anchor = 70.8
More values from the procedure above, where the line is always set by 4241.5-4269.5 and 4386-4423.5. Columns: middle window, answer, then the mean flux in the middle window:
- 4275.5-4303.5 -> 3.5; 59.7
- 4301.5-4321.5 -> 3.1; 58.5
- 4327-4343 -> 0.1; 69.6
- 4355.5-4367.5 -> -0.8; 76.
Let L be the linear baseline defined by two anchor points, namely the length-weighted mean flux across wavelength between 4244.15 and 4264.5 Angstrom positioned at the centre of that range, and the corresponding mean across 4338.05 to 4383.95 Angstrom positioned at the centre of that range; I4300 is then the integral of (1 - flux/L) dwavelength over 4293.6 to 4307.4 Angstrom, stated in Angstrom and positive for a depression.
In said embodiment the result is 3.41 Angstrom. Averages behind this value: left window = 65.9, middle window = 51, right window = 70.5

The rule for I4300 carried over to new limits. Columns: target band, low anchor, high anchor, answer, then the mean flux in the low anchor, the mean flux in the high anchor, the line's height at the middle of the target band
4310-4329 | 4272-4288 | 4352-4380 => 0.7 Angstrom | 63.1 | 72.8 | 67.6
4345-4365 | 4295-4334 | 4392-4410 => -2.8 Angstrom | 60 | 70.2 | 64.8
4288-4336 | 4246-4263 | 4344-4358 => 6.0 Angstrom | 64.6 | 72.9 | 69.5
